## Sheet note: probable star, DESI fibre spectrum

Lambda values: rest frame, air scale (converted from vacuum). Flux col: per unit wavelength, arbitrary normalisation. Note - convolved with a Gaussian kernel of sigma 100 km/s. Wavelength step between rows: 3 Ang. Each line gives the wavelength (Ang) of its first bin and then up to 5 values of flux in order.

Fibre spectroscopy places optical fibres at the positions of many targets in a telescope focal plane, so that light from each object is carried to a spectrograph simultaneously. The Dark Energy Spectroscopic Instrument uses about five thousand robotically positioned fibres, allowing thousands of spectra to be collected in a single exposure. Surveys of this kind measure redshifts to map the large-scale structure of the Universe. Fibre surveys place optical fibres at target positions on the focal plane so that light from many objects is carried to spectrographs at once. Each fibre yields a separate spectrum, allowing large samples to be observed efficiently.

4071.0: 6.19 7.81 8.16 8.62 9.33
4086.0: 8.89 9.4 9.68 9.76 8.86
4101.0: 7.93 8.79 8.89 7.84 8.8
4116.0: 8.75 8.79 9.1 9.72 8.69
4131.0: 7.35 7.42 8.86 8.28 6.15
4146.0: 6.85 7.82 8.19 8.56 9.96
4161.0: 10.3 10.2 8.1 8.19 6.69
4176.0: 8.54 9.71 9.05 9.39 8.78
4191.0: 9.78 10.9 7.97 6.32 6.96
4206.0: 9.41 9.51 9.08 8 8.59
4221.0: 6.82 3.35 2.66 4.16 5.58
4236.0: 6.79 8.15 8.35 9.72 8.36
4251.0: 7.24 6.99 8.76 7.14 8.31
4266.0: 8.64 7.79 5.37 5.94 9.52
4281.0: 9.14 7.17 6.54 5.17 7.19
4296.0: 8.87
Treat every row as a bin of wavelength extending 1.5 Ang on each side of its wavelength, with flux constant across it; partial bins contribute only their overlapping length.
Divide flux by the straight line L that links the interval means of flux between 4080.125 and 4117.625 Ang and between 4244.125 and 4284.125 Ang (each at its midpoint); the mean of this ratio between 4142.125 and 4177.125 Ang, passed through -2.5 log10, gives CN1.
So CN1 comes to 0.02 mag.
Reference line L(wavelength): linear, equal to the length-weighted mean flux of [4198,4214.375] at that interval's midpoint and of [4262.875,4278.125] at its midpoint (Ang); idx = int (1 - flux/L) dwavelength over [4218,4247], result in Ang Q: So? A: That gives 5.6 Ang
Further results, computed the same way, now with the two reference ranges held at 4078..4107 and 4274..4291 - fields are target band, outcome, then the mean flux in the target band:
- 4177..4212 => -3.3 Ang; 8.89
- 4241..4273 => -1.4 Ang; 7.91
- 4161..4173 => -0.6 Ang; 8.75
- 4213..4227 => 2.8 Ang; 6.34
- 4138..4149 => 1.7 Ang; 7.27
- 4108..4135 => 0.7 Ang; 8.52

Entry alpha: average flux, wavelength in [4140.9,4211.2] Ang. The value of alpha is 8.58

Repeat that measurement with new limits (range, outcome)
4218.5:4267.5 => 6.97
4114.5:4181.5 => 8.47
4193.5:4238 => 7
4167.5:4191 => 8.67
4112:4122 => 8.83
